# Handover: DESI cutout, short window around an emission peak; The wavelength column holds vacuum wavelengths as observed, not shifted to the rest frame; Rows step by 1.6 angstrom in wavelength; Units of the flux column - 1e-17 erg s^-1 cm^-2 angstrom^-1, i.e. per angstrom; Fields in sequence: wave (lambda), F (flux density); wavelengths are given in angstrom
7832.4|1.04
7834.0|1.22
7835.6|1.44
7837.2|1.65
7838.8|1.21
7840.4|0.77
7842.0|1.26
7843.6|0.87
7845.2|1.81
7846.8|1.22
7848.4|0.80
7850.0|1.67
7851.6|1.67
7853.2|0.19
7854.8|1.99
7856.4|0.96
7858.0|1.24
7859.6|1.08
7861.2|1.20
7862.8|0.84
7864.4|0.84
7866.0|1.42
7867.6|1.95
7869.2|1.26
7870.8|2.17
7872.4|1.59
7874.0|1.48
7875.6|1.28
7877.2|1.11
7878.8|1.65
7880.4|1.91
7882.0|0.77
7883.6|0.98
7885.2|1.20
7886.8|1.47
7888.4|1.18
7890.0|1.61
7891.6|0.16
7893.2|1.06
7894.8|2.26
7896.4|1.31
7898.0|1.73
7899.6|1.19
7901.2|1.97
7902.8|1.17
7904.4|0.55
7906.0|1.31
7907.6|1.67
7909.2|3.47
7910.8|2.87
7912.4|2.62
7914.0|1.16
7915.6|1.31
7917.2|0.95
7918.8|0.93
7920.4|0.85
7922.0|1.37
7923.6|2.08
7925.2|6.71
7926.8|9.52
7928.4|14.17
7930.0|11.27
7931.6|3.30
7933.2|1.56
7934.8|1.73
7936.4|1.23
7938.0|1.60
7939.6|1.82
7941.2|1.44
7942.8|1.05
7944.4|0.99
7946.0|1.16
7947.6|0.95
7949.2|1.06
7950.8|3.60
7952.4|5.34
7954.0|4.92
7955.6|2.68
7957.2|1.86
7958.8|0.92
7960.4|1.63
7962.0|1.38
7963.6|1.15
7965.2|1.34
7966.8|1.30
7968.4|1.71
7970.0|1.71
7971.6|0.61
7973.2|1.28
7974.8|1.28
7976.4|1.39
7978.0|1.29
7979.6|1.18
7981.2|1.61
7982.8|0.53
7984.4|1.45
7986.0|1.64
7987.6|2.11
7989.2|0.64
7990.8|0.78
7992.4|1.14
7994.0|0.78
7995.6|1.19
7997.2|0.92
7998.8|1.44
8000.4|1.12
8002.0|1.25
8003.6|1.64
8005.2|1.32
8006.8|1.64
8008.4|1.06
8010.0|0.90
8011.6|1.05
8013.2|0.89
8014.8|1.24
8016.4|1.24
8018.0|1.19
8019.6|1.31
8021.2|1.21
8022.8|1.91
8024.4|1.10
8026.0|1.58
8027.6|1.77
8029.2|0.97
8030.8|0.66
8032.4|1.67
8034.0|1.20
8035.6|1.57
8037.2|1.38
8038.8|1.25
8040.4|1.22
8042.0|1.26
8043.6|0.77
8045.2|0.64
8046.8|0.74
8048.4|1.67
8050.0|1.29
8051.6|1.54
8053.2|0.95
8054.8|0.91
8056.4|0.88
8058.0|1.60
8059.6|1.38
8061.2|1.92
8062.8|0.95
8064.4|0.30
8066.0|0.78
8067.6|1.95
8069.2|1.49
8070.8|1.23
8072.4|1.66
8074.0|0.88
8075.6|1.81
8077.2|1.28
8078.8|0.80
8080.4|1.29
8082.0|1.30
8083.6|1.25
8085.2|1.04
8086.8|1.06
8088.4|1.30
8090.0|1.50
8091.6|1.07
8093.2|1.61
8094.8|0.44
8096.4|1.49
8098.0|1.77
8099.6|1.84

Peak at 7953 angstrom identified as [N II] 6583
